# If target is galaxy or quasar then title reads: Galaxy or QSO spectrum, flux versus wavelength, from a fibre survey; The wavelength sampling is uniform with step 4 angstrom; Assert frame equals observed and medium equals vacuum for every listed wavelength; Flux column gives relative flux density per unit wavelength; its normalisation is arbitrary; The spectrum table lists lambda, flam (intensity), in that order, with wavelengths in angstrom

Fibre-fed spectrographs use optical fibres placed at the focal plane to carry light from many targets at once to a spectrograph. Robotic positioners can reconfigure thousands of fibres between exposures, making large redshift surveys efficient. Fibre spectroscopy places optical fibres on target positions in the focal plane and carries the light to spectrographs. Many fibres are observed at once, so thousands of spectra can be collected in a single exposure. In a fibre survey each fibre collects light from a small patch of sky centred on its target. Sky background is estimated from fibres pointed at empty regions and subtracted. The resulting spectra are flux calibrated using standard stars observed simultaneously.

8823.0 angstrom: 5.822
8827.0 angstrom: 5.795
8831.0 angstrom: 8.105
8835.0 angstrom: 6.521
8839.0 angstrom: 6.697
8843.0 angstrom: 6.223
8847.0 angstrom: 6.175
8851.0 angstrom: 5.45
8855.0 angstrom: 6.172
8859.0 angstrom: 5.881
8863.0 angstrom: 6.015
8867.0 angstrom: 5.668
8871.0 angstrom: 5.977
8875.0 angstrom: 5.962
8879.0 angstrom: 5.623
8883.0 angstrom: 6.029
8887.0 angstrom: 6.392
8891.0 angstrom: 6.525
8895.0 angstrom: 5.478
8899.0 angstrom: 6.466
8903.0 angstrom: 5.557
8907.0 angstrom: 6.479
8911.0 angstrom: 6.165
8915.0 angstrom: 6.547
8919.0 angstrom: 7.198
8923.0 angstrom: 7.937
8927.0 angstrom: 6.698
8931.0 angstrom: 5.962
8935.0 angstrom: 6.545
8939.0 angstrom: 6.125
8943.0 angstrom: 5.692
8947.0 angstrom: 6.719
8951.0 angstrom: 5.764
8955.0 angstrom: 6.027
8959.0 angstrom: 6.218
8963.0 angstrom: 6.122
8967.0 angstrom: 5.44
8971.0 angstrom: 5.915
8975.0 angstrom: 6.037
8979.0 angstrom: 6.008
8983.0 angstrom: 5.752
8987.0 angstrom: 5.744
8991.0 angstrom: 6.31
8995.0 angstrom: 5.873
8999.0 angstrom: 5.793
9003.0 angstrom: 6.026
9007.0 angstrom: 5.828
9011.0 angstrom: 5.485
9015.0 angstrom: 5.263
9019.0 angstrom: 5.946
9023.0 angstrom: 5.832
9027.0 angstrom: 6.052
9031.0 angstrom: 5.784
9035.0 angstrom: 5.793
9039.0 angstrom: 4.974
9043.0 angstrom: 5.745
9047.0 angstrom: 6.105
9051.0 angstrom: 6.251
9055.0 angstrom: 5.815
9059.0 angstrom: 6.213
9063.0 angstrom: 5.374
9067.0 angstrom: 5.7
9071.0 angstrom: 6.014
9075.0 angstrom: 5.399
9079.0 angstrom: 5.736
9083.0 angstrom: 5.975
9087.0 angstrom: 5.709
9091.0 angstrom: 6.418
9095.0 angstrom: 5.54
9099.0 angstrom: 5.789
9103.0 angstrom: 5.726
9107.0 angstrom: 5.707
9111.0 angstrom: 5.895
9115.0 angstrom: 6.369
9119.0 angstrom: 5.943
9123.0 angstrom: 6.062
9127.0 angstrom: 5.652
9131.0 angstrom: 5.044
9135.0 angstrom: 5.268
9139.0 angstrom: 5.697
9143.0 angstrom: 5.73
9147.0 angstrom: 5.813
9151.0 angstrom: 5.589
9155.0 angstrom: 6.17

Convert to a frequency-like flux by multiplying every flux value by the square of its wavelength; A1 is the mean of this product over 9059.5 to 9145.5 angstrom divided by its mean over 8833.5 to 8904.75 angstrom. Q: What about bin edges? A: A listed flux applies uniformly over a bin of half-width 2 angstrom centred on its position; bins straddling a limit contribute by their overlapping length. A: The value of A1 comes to 1.0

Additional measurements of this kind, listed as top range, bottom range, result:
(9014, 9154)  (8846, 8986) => 0.98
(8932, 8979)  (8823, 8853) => 0.97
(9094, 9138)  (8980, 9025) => 1.01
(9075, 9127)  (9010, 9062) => 1.03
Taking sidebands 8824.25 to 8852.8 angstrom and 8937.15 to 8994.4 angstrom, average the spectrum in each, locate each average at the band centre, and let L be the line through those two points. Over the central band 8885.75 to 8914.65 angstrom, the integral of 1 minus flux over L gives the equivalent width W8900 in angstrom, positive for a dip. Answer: 0.18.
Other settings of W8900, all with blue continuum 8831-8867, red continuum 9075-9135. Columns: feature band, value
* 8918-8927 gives -1.9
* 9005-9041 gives 1.6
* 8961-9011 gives 0.9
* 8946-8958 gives -0.2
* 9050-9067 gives 0.0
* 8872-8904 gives 0.7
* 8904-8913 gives -0.2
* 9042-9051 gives -0.2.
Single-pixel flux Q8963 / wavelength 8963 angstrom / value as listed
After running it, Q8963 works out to 6.122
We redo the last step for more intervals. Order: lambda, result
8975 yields 6.037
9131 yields 5.044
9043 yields 5.745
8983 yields 5.752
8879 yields 5.623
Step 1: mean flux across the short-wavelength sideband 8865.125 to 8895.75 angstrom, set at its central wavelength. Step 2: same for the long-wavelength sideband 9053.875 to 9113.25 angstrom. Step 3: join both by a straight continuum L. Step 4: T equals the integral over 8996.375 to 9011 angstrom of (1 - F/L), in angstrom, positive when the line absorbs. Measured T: 0.1 angstrom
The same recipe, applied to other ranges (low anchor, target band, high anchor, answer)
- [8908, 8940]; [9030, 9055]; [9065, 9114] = 1.1 angstrom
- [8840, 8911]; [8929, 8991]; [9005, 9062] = -1.3 angstrom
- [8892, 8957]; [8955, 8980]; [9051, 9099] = 0.9 angstrom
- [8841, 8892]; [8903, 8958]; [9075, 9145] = -4.4 angstrom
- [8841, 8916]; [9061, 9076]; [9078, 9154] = 0.5 angstrom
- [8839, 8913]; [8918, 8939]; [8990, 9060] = -2.9 angstrom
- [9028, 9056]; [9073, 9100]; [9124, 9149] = -0.6 angstrom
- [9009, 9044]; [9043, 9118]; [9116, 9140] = -3.0 angstrom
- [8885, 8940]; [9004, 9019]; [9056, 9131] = 1.2 angstrom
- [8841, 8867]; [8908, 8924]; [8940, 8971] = -2.4 angstrom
